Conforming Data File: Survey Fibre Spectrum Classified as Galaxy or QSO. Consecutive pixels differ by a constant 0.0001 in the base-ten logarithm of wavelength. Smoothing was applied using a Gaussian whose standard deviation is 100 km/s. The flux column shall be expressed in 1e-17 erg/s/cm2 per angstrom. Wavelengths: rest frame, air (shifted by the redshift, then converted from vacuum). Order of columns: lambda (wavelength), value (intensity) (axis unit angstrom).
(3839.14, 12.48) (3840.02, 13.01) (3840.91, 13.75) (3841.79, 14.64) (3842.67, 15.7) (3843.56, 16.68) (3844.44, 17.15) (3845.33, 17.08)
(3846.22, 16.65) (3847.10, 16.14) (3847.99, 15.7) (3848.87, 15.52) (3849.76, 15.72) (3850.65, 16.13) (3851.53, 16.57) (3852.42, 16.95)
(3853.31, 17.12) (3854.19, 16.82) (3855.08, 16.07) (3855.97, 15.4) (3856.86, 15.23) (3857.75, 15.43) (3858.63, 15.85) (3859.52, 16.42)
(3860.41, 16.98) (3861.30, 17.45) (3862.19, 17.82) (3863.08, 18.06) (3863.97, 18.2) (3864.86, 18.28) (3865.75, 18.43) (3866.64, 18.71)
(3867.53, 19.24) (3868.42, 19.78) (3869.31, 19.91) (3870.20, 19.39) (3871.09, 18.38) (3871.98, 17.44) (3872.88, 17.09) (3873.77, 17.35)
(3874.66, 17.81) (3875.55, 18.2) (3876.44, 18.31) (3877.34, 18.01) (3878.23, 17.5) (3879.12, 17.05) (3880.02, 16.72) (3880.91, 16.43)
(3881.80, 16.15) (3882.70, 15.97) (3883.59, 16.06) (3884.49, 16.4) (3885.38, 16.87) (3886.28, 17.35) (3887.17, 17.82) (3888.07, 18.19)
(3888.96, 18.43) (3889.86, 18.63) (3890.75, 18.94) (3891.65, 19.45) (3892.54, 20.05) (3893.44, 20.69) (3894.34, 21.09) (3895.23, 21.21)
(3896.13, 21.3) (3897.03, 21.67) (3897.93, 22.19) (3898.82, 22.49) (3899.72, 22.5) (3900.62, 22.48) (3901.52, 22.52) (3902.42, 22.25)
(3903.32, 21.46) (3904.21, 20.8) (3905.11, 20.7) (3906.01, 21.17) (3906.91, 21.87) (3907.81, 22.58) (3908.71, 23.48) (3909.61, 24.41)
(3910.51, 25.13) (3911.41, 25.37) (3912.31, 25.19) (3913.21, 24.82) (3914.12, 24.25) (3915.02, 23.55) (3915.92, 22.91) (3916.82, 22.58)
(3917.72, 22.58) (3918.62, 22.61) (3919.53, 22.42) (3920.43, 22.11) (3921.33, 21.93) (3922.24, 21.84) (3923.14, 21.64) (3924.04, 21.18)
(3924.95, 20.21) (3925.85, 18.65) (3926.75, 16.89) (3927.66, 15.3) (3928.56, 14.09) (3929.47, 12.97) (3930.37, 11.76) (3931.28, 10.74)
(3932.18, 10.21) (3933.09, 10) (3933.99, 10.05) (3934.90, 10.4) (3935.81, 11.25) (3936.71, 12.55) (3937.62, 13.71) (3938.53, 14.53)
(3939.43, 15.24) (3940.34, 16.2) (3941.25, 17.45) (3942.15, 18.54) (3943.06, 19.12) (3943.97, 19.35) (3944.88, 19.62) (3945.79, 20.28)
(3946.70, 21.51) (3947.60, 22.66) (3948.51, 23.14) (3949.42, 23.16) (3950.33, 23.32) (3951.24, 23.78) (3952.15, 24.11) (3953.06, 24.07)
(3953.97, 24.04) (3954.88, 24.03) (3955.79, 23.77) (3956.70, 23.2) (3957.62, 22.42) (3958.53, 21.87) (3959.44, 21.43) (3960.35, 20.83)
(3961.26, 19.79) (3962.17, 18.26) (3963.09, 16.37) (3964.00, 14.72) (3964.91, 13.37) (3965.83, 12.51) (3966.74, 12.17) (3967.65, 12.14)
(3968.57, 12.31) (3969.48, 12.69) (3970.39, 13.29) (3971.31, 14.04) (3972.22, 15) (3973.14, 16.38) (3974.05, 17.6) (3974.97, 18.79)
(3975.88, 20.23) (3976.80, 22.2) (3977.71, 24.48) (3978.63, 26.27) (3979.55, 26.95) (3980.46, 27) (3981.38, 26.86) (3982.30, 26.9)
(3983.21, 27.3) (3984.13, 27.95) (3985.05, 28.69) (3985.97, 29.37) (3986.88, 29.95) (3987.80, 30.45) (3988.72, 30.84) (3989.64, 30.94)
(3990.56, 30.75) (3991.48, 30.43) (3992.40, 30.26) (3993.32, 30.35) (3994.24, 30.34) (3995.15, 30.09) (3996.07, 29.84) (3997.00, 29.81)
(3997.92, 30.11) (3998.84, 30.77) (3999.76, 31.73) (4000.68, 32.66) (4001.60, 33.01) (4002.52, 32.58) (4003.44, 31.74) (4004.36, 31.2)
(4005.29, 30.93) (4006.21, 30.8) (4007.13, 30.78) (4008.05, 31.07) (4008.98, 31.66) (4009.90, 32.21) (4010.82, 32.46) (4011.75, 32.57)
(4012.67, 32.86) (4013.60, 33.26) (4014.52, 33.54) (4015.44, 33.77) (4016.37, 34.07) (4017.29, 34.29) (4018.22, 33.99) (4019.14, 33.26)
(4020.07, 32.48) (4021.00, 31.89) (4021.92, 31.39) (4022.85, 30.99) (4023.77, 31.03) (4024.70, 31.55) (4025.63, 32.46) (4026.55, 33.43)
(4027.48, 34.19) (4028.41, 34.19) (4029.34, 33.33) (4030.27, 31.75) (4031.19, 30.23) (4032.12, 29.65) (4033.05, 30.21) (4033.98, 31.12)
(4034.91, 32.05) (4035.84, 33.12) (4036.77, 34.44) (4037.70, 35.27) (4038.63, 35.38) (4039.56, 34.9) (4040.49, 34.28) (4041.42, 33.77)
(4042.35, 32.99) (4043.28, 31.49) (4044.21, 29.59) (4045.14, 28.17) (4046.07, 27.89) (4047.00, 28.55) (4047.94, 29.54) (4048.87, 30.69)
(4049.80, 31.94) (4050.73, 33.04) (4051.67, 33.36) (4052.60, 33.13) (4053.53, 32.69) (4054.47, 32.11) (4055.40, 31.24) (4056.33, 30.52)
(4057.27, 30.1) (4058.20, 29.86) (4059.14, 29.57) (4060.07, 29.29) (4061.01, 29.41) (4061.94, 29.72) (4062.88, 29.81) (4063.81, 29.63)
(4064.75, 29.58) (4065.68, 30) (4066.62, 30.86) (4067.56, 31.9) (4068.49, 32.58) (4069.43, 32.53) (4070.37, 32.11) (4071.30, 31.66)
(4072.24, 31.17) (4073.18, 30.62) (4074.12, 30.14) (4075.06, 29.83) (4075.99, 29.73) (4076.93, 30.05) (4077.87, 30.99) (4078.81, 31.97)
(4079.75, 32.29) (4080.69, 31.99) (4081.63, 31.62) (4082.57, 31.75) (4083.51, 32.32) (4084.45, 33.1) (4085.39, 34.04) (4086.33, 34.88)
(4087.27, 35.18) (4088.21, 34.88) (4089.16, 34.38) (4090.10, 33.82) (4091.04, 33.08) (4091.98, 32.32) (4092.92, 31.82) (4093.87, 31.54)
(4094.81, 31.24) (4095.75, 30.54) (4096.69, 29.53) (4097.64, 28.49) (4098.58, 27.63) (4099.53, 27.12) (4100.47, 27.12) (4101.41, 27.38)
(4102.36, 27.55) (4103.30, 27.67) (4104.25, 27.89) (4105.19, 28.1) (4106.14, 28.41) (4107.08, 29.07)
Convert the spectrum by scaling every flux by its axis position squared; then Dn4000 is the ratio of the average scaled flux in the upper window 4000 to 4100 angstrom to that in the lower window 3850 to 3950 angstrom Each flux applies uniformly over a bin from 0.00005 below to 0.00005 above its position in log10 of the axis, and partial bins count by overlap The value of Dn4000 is 1.8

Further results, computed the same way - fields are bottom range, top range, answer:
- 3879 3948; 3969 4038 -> 1.61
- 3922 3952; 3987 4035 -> 1.93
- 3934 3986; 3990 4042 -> 1.68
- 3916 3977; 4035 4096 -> 1.87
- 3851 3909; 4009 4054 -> 1.86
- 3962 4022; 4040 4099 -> 1.21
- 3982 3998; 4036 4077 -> 1.09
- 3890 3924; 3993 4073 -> 1.52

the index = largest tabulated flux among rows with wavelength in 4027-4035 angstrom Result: 34.19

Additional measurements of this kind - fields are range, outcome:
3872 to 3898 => 22.19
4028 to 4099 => 35.38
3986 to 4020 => 34.29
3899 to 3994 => 30.94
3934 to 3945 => 19.62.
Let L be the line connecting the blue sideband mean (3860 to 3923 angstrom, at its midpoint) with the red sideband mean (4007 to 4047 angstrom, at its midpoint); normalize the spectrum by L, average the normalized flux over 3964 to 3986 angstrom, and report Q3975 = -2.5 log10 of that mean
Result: 0.364 mag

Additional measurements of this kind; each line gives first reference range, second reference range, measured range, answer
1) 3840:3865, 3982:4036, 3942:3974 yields 0.353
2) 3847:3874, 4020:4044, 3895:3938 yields 0.122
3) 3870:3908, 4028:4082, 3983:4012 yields -0.134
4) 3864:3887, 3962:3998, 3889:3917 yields -0.155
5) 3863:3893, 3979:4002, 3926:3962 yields 0.349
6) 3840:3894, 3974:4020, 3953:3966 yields 0.289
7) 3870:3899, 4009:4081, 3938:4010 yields 0.097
